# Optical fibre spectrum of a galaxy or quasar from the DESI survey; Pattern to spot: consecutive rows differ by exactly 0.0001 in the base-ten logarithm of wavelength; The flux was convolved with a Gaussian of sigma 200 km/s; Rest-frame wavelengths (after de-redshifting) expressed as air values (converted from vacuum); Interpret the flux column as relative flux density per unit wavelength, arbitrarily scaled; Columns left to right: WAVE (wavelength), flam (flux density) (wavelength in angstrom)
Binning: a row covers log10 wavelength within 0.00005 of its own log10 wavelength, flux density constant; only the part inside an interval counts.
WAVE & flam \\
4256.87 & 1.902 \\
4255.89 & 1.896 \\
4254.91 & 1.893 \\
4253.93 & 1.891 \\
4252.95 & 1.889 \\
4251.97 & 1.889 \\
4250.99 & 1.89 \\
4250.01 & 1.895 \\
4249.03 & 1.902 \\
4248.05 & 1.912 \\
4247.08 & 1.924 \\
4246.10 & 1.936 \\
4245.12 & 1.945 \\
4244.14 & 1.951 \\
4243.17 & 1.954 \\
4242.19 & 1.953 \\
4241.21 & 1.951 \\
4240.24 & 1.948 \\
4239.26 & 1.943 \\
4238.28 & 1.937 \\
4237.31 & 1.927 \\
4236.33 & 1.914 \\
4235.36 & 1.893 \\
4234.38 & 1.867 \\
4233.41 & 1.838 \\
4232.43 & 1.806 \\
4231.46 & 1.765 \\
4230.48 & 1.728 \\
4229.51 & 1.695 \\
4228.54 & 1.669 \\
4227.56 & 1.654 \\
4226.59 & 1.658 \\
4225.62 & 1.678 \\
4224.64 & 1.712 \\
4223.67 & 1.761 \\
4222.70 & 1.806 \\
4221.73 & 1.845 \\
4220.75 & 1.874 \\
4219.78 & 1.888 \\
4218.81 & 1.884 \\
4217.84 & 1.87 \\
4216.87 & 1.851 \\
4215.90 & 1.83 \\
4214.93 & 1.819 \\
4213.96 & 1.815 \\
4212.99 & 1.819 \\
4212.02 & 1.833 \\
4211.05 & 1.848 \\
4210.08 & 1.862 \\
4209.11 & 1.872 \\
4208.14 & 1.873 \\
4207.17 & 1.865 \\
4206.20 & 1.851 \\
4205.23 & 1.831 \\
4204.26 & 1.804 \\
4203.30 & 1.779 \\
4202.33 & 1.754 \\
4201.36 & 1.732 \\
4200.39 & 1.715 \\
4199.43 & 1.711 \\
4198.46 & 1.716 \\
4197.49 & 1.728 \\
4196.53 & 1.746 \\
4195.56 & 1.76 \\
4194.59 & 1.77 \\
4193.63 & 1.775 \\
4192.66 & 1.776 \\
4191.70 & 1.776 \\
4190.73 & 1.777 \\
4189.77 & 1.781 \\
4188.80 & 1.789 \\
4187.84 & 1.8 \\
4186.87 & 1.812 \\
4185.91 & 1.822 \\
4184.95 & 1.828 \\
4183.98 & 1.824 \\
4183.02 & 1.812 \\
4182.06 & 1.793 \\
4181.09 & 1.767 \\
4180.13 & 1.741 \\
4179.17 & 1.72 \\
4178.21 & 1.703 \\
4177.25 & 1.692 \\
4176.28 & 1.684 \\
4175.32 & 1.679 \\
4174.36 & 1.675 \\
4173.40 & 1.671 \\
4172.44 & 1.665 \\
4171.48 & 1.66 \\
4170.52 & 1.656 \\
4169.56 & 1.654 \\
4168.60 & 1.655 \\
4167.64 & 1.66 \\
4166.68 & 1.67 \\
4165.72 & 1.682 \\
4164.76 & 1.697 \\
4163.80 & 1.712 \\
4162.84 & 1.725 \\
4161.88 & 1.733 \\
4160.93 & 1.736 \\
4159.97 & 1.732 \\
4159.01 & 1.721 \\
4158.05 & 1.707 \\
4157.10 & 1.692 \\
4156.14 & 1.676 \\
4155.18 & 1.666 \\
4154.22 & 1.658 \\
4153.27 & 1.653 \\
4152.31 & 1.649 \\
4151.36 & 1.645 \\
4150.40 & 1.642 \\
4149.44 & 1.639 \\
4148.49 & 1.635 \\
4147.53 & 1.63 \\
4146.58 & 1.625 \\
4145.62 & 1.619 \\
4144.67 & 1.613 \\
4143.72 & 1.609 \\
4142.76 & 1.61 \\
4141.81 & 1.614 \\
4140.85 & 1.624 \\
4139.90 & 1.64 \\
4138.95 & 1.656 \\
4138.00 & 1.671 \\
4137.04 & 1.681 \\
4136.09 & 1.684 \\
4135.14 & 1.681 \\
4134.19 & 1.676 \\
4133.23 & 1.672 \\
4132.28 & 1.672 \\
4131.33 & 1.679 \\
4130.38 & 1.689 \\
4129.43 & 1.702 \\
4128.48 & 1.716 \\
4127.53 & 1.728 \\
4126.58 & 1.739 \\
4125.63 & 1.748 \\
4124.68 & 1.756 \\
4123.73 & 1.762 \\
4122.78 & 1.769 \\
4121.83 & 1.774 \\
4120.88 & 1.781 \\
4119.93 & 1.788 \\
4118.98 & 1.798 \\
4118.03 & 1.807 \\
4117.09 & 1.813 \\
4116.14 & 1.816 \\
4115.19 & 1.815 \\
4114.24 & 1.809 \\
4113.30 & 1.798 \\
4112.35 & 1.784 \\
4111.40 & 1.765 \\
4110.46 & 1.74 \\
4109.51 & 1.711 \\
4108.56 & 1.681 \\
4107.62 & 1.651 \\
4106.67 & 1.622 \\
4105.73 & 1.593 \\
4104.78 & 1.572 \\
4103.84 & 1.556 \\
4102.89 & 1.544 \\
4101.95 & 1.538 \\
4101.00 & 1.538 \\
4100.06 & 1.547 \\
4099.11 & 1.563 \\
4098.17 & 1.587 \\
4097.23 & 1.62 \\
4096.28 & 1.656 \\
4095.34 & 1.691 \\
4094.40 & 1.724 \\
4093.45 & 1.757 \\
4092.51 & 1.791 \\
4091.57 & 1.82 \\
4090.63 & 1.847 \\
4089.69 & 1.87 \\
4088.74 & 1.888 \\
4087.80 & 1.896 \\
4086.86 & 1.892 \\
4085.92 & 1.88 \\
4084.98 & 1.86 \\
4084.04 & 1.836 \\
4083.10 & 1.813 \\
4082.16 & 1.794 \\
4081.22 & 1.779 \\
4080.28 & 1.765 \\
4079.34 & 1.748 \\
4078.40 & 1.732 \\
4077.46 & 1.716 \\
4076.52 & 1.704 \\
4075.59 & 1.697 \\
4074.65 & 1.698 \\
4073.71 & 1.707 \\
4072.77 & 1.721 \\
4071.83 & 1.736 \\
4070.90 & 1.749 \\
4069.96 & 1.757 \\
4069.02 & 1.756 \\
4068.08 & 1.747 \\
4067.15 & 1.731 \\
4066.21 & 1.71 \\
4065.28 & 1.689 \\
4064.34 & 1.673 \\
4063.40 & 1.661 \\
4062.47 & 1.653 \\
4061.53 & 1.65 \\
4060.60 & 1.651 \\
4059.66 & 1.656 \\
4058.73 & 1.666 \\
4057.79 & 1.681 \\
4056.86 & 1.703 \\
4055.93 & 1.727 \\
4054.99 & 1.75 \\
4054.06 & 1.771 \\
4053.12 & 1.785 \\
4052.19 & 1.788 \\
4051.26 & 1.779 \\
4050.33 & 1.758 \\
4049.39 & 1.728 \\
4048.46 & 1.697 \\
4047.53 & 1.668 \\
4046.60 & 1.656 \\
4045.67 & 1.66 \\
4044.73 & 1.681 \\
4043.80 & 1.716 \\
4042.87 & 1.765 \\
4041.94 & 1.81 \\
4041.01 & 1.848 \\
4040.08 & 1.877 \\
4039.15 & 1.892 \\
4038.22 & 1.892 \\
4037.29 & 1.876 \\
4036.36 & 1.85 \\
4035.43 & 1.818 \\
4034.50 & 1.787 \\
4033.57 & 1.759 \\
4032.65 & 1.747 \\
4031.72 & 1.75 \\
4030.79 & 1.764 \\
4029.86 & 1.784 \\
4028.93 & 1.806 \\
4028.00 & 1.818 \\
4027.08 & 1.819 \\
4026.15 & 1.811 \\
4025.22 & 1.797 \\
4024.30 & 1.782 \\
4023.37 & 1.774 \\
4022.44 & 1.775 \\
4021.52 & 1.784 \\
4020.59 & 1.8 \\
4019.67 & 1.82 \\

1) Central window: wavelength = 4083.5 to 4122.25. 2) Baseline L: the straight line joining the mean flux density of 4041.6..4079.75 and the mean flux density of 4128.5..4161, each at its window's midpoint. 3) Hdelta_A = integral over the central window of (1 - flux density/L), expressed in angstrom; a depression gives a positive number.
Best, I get -1.0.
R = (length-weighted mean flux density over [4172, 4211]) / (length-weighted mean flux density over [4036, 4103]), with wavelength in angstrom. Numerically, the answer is 1.02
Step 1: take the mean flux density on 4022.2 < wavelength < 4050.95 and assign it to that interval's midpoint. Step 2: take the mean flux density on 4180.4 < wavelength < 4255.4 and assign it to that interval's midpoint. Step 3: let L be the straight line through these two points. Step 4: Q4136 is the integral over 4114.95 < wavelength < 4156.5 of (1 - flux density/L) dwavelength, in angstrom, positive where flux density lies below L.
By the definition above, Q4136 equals 2.58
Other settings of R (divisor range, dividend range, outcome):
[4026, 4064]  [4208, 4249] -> 1.05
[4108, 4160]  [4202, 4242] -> 1.07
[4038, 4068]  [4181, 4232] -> 1.03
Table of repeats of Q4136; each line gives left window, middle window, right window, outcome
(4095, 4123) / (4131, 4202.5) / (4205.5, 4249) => 2.65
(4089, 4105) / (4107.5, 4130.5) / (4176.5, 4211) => -0.95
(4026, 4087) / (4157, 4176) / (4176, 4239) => 1.00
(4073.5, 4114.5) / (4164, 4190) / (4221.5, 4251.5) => 1.02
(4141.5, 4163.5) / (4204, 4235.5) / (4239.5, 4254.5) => 0.67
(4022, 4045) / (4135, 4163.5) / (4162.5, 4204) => 1.42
